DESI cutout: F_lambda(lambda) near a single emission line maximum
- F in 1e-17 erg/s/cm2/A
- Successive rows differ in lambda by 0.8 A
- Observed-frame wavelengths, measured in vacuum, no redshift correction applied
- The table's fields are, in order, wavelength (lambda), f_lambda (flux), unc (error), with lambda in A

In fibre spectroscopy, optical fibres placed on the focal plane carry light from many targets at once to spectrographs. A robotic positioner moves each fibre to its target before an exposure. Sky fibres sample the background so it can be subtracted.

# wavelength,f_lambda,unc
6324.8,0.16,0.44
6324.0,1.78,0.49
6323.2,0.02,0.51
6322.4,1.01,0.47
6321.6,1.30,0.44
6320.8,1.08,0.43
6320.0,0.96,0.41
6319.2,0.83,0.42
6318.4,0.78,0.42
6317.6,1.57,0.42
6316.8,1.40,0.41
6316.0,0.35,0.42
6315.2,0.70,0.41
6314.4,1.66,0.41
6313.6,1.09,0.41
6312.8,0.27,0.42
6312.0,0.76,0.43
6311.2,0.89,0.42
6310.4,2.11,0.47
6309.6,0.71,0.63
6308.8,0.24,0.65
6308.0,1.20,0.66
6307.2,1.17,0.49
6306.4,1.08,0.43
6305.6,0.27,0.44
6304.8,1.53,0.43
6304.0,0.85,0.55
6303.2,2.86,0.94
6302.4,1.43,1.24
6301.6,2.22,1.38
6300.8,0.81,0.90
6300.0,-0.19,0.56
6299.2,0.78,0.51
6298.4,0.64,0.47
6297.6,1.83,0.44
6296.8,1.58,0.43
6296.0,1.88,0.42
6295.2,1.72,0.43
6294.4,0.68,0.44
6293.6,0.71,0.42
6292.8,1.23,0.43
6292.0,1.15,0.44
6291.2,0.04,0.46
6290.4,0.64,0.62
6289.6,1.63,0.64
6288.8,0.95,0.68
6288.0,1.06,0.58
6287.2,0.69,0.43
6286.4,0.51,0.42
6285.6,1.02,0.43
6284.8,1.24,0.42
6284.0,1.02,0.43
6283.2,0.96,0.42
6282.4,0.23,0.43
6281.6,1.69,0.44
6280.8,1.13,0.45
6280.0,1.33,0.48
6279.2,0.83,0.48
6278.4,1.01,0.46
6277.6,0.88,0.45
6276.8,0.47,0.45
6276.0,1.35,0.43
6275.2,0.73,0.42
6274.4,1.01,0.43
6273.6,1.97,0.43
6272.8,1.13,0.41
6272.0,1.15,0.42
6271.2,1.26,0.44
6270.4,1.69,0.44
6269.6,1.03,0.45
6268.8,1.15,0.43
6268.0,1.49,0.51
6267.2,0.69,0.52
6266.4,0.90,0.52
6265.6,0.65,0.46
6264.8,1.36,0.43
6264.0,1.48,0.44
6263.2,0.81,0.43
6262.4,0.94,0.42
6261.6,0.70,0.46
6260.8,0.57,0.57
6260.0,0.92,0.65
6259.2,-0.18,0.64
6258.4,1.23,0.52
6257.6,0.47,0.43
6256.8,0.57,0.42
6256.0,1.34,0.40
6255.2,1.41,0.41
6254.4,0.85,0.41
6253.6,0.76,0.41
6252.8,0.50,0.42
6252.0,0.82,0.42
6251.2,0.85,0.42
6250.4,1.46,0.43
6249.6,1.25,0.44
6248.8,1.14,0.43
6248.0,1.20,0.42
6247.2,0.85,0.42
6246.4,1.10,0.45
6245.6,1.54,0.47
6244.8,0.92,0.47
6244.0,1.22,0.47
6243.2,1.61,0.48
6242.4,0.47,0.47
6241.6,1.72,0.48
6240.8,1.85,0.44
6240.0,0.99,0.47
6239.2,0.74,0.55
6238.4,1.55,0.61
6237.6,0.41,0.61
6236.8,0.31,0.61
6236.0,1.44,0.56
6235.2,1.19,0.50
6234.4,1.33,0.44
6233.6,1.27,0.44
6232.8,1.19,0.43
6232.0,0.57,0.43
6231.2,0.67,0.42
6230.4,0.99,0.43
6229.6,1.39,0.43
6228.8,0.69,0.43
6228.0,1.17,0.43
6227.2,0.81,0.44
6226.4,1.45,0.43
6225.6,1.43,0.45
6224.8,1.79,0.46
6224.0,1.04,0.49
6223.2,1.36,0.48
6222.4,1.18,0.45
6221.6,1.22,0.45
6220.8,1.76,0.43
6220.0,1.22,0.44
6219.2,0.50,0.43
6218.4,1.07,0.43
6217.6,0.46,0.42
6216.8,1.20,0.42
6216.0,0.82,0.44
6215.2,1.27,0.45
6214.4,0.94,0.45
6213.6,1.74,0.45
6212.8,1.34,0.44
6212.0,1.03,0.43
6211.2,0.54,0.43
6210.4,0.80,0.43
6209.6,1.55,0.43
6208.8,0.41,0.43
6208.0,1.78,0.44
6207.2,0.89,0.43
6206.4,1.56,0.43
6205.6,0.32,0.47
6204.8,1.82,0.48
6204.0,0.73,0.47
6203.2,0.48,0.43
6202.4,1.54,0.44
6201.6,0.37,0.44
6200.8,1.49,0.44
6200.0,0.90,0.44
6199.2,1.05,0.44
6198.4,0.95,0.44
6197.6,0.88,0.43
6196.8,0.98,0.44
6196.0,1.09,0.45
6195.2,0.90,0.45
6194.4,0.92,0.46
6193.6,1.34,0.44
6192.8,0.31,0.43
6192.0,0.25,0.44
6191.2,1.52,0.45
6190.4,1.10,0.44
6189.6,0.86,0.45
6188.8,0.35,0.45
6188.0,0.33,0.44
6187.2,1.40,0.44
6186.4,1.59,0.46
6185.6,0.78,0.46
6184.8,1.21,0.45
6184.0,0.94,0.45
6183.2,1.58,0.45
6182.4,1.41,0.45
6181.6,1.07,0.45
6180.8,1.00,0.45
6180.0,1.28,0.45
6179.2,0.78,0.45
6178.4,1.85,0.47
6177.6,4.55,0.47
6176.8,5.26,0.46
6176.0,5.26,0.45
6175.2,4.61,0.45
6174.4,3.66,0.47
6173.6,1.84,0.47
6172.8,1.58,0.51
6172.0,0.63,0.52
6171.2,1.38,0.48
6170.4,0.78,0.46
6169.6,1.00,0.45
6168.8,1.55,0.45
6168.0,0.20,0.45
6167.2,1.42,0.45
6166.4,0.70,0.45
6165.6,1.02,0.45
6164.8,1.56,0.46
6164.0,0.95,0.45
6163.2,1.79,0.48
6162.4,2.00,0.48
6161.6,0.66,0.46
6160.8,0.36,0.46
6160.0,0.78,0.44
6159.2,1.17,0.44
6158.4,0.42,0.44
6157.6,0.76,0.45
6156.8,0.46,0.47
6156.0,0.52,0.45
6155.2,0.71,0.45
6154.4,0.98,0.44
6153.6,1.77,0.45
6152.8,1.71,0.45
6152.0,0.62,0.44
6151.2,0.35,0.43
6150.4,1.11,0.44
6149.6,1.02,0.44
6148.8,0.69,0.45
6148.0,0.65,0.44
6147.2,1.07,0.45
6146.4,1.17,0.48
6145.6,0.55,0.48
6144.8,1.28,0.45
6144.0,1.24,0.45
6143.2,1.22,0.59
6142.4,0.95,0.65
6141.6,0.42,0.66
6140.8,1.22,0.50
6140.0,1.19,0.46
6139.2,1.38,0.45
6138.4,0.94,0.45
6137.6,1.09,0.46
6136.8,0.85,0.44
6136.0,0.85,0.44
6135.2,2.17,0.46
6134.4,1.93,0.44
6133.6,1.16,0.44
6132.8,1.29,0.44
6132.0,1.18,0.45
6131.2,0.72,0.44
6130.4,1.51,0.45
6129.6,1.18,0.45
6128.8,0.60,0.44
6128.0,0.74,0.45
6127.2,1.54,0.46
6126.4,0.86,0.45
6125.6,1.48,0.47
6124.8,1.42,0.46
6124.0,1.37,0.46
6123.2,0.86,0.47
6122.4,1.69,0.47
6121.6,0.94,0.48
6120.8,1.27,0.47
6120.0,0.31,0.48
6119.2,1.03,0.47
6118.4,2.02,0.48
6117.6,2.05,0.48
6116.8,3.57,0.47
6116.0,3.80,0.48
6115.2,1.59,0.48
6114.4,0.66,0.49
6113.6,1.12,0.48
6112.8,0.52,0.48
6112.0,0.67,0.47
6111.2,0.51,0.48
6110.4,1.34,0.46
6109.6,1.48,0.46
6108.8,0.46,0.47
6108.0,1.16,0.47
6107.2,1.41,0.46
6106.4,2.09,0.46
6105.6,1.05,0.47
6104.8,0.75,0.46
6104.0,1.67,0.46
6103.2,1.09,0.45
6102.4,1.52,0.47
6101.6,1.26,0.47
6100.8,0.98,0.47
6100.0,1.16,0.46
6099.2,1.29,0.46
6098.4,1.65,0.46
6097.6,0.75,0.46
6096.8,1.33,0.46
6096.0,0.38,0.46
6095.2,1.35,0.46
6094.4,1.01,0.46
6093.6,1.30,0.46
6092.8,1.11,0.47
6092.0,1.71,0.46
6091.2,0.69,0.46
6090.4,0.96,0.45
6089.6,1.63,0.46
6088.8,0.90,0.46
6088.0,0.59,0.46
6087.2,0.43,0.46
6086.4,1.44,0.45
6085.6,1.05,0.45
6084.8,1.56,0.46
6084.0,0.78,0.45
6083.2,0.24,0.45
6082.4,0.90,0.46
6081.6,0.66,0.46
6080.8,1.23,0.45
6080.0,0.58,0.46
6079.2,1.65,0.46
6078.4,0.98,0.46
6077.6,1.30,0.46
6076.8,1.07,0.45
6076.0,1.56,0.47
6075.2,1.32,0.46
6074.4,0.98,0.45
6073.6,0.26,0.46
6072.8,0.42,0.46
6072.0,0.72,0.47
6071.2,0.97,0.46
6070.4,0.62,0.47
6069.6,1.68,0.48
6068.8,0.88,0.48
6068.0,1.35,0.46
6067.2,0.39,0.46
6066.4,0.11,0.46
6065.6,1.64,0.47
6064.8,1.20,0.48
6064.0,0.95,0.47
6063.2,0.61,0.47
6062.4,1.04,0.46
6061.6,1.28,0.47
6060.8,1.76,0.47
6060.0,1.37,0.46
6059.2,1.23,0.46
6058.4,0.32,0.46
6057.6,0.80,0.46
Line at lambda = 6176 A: [O III] 5007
